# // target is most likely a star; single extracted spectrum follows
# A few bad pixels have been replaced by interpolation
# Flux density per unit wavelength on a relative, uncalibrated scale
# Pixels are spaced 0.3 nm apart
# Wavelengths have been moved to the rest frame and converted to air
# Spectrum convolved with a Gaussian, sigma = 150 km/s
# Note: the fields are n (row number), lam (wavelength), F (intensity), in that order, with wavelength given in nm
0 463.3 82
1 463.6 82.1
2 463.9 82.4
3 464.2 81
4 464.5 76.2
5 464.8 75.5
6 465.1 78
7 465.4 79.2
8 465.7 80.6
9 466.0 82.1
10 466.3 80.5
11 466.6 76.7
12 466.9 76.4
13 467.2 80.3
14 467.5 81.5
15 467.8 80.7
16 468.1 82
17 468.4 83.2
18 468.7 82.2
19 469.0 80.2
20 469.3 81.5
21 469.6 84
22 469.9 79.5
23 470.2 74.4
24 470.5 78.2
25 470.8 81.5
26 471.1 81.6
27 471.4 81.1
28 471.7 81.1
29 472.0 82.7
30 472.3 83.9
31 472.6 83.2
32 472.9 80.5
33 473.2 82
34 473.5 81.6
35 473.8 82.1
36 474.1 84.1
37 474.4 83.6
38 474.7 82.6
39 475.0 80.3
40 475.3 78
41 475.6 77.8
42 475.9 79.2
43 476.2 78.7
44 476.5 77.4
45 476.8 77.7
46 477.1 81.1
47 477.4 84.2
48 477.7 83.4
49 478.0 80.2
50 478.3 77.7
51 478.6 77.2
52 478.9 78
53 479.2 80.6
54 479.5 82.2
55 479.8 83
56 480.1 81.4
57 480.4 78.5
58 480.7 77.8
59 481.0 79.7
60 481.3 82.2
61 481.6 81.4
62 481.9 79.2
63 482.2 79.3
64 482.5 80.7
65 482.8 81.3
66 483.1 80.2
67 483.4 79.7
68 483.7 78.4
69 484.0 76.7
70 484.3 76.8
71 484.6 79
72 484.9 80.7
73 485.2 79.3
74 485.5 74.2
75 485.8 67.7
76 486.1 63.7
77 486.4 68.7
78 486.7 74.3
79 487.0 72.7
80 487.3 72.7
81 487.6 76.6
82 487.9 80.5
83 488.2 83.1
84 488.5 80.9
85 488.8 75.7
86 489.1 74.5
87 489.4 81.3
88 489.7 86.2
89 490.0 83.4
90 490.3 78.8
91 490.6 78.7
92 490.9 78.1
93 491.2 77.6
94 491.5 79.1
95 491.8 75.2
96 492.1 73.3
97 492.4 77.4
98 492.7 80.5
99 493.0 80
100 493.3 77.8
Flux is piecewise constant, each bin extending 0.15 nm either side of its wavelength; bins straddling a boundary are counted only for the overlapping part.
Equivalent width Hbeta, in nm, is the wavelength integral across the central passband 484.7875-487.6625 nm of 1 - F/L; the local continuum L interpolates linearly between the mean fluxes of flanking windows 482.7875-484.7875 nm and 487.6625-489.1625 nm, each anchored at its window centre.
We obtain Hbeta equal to 0.22 nm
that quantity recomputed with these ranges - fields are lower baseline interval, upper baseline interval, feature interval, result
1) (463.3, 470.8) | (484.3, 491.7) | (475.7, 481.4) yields -0.12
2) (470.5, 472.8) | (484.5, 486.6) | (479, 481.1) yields -0.10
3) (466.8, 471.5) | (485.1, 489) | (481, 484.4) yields -0.16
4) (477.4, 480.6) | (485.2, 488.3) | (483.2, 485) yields -0.06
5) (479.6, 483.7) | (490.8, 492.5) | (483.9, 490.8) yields 0.13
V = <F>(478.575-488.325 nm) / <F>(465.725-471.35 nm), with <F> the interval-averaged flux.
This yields 0.97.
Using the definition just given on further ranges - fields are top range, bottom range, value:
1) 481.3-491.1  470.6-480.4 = 0.96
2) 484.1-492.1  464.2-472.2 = 0.96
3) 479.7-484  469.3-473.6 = 0.99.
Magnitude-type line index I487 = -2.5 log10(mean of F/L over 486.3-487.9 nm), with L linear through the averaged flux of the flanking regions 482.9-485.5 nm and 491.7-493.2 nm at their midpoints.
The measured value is 0.06 mag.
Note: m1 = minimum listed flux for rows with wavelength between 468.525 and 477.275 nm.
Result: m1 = 74.4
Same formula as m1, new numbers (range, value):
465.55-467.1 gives 76.4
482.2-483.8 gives 78.4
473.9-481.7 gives 77.2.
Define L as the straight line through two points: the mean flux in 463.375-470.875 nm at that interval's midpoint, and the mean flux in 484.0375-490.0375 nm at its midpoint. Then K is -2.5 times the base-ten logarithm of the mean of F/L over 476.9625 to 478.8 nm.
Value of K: -0.034 mag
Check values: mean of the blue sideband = 80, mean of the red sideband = 76.5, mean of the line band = 80.6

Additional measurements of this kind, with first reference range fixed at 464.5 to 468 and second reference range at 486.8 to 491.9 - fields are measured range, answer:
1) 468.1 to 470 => -0.038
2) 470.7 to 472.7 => -0.043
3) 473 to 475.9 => -0.031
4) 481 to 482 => -0.029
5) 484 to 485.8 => 0.022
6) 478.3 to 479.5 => -0.002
